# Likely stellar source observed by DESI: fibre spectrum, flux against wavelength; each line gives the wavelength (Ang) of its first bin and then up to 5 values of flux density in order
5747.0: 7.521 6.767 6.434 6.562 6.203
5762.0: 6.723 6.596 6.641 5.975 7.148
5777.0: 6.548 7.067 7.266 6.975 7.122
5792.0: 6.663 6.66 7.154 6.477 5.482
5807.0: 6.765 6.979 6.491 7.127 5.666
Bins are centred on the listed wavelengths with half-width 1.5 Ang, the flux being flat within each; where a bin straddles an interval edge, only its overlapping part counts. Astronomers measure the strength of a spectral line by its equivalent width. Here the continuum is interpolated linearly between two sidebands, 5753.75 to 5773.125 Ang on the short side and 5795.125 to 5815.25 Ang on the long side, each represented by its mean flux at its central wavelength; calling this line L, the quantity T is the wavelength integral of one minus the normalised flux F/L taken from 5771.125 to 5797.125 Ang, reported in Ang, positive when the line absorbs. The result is -1.42 Ang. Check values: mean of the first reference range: 6.47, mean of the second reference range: 6.59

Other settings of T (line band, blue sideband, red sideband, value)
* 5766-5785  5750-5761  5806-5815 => -0.6 Ang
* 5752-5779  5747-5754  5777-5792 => 1.4 Ang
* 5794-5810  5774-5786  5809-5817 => 0.8 Ang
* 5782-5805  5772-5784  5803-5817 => 0.1 Ang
